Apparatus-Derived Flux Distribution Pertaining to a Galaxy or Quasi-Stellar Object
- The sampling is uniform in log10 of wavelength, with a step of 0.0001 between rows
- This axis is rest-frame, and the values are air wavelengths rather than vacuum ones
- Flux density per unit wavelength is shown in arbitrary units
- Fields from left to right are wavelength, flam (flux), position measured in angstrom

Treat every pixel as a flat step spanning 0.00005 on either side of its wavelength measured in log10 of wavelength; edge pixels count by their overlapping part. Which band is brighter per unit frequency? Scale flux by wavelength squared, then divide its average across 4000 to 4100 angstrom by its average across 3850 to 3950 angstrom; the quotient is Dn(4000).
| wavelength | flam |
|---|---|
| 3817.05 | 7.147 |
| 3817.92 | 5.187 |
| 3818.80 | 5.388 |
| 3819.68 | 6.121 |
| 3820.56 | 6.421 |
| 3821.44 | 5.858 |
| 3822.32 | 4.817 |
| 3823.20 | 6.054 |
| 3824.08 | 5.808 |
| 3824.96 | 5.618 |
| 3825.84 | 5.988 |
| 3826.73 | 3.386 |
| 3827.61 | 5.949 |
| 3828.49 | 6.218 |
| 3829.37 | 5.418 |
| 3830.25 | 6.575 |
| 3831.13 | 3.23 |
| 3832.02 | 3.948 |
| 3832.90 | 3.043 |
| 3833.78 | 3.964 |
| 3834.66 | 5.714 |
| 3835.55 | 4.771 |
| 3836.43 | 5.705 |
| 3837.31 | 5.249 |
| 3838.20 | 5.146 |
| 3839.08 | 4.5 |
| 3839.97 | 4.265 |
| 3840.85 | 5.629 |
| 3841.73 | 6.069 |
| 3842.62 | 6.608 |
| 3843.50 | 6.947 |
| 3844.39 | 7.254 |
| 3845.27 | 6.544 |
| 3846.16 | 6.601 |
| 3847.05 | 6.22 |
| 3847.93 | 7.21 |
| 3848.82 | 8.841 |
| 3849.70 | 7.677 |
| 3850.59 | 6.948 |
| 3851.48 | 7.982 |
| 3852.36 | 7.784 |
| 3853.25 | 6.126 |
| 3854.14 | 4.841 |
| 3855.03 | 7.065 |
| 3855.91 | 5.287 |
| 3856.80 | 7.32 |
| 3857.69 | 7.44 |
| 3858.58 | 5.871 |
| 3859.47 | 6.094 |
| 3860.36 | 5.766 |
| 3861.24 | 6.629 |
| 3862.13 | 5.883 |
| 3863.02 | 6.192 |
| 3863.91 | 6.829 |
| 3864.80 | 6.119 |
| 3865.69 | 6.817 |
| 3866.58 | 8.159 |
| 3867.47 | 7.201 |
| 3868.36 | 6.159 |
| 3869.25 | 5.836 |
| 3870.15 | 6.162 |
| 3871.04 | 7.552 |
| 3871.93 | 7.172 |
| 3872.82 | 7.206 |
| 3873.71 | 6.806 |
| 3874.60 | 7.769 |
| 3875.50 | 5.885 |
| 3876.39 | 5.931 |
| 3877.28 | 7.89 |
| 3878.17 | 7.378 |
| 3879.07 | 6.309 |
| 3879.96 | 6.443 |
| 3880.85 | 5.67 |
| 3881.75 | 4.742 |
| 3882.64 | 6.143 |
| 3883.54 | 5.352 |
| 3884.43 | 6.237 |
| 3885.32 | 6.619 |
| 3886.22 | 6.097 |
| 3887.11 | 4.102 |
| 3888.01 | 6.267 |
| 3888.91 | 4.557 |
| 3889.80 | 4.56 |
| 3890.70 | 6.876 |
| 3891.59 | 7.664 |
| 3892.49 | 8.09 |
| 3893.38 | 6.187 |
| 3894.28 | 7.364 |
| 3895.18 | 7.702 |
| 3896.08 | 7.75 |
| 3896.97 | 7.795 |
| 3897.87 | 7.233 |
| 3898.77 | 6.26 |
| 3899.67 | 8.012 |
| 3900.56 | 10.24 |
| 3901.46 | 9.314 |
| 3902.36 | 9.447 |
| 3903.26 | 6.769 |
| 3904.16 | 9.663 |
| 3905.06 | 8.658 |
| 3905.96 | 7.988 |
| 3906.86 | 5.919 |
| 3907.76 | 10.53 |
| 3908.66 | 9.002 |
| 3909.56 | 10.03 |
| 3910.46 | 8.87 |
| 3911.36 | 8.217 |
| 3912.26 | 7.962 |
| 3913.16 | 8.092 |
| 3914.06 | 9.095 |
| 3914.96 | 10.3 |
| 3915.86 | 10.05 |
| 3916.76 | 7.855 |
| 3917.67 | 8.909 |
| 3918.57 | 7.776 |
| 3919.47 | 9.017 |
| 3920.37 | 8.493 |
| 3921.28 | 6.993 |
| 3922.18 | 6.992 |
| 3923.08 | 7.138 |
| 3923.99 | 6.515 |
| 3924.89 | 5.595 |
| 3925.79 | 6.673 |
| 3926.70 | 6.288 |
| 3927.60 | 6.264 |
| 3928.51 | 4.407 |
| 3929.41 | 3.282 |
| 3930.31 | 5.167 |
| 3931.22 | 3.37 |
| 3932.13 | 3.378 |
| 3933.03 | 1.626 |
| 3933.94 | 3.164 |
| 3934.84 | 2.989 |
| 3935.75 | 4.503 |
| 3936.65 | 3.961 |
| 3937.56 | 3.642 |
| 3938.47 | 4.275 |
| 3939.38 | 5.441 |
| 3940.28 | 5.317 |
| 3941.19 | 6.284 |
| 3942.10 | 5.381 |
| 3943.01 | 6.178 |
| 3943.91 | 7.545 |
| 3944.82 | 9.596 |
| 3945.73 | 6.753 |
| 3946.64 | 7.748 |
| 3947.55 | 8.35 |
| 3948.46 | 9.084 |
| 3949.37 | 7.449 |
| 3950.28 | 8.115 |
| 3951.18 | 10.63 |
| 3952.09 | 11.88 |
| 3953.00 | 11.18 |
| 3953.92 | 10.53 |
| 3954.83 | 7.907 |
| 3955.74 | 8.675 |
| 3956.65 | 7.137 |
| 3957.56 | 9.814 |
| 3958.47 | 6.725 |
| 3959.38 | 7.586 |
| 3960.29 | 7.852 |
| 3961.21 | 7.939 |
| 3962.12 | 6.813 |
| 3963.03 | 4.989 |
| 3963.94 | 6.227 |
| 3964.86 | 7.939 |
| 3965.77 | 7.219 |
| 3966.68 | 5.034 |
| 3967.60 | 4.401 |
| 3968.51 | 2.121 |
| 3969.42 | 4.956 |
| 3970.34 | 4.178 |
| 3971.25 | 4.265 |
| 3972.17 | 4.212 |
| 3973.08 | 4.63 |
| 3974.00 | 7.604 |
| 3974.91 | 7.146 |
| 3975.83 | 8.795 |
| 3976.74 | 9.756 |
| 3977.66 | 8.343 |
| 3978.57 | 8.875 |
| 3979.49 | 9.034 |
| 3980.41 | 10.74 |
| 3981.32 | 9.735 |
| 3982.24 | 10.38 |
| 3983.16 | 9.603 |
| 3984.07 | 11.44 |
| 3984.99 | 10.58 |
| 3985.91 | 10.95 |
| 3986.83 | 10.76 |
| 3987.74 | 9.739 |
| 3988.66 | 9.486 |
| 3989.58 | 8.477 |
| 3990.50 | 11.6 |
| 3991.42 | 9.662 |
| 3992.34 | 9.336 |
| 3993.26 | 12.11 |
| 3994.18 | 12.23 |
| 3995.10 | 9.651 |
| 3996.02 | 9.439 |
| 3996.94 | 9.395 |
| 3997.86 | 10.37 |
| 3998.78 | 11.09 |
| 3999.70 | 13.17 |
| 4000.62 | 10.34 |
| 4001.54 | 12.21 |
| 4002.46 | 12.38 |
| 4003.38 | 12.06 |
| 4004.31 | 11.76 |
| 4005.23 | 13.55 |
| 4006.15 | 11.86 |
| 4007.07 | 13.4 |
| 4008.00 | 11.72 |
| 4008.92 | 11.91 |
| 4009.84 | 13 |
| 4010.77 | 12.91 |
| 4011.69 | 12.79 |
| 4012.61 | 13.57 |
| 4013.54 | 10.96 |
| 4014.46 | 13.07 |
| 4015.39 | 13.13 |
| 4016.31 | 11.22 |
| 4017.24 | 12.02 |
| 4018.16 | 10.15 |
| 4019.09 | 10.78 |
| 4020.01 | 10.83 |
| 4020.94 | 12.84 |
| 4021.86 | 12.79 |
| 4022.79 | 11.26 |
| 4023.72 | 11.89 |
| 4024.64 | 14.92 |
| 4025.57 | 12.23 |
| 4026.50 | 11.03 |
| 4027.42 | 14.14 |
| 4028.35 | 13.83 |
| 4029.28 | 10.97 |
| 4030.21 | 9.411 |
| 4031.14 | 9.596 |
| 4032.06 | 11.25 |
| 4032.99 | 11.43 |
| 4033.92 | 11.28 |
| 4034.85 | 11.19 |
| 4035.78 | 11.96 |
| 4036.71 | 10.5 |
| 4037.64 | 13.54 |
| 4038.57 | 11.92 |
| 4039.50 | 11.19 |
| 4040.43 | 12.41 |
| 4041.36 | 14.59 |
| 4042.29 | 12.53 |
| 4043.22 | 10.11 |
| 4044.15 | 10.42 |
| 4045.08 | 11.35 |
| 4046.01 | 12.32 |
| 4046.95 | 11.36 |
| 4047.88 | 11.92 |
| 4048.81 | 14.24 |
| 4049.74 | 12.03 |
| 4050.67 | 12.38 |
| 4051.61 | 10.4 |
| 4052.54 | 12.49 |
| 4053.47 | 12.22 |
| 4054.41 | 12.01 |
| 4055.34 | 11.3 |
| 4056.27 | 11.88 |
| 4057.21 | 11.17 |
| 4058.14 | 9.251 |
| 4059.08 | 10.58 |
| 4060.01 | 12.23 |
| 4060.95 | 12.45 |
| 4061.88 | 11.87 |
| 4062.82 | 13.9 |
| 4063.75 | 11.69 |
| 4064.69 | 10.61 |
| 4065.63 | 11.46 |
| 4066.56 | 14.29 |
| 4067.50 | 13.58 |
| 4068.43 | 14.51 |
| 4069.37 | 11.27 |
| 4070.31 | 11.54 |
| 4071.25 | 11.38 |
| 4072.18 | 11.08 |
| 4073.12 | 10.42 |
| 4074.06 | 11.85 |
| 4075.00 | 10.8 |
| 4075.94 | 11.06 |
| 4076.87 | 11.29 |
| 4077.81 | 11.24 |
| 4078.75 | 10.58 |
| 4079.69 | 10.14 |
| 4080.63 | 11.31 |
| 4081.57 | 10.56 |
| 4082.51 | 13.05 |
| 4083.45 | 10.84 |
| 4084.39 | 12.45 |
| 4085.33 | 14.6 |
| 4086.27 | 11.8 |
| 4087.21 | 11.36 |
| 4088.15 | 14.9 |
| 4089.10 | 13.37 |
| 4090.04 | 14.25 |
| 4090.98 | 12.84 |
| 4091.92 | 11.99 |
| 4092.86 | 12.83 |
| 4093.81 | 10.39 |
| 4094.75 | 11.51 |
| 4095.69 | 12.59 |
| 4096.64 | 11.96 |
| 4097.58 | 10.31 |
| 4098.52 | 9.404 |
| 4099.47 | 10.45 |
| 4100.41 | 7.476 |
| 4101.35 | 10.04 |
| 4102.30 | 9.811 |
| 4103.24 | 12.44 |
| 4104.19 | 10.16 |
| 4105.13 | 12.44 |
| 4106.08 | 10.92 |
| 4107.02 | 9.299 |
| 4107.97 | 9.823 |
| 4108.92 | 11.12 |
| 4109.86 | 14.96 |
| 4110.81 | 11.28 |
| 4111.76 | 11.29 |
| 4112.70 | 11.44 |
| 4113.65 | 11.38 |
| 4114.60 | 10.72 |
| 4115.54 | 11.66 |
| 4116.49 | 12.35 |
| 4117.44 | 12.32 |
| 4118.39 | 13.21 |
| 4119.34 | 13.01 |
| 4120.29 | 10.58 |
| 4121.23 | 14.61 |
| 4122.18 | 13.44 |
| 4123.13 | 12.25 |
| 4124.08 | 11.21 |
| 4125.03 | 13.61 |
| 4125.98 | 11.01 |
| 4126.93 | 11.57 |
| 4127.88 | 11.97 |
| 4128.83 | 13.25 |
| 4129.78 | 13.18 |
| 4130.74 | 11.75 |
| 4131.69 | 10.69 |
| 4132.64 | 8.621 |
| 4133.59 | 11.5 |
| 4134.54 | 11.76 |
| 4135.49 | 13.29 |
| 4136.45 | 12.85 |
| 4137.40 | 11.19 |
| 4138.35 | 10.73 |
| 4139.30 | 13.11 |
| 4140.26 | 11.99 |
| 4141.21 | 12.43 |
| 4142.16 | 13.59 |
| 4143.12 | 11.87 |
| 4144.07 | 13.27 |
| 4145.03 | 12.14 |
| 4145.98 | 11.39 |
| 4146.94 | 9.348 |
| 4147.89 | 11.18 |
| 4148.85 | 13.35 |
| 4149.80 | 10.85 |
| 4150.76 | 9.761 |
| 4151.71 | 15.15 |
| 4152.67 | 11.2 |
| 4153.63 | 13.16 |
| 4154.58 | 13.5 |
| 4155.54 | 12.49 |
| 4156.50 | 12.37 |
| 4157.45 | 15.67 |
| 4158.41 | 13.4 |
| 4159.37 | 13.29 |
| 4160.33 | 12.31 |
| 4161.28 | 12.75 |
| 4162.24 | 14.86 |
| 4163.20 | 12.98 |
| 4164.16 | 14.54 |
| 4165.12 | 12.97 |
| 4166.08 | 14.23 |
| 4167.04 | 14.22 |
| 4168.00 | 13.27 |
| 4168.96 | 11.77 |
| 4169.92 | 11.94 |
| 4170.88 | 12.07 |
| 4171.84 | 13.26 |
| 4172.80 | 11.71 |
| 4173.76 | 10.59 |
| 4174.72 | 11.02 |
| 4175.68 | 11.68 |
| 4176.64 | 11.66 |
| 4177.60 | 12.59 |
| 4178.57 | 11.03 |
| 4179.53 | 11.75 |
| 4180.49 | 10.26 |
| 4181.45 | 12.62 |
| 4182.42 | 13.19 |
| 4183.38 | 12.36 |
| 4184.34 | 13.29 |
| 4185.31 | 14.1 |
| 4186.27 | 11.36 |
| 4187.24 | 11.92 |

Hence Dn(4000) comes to 1.9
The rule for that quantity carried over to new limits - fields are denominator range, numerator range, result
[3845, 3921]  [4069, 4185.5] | 1.88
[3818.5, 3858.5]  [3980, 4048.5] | 2.13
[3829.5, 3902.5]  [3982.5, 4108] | 1.97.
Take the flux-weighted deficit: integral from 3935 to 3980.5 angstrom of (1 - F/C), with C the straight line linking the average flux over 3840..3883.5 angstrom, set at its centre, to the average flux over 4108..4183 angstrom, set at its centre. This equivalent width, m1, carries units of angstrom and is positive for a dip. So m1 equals 7.9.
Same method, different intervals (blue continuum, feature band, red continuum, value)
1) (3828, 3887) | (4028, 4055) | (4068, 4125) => -3.4 angstrom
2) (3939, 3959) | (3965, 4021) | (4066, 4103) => -3.8 angstrom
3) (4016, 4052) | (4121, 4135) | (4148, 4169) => 0.9 angstrom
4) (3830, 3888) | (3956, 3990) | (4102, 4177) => 3.7 angstrom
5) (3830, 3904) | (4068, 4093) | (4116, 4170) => -1.9 angstrom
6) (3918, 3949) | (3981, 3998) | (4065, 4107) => -4.9 angstrom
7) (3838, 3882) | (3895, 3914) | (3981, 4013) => -0.7 angstrom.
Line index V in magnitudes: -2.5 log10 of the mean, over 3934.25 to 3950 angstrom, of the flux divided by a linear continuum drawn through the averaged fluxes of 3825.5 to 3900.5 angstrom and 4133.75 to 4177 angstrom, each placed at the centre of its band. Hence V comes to 0.29 mag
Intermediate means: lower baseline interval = 6.29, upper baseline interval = 12.5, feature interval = 6.14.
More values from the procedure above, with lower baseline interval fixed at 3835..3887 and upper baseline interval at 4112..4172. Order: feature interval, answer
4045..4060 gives -0.120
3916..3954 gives 0.216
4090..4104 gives 0.031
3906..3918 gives -0.174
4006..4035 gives -0.219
